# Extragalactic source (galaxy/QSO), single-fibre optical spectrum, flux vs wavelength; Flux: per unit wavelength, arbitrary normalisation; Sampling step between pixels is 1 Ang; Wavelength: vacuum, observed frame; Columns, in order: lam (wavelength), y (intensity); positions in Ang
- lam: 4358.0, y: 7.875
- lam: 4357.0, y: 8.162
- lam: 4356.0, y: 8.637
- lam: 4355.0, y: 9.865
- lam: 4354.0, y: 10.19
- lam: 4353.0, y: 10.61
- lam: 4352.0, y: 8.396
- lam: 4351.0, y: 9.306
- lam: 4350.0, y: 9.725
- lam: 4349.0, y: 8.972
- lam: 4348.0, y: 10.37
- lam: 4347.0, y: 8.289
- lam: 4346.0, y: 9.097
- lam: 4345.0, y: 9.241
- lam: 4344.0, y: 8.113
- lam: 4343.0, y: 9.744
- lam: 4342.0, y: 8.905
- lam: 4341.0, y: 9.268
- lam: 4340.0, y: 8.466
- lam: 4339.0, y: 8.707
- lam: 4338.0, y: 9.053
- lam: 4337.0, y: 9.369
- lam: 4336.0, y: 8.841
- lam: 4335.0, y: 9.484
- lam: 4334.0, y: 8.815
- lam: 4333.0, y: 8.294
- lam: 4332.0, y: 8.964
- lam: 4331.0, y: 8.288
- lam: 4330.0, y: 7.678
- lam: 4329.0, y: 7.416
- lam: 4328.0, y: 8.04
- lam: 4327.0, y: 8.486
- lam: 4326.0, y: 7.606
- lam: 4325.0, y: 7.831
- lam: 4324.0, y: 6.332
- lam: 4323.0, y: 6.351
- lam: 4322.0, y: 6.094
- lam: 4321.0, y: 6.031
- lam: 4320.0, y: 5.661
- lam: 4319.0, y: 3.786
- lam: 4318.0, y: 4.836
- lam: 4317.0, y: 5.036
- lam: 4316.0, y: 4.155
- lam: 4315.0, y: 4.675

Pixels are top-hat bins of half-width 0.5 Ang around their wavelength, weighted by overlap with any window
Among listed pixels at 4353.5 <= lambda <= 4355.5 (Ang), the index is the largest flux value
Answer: 10.19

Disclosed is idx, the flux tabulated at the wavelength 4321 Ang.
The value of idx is 6.031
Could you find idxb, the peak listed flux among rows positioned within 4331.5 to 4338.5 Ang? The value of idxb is 9.484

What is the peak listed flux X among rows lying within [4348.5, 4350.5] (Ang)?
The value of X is 9.725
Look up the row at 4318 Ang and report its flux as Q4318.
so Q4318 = 4.836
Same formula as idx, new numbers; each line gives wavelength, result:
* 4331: 8.288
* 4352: 8.396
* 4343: 9.744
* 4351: 9.306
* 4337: 9.369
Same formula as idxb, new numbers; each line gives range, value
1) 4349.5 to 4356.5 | 10.61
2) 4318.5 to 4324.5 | 6.351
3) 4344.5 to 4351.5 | 10.37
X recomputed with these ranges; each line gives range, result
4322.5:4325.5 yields 7.831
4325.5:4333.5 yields 8.964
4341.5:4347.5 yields 9.744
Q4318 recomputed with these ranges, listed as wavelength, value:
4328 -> 8.04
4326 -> 7.606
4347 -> 8.289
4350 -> 9.725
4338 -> 9.053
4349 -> 8.972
